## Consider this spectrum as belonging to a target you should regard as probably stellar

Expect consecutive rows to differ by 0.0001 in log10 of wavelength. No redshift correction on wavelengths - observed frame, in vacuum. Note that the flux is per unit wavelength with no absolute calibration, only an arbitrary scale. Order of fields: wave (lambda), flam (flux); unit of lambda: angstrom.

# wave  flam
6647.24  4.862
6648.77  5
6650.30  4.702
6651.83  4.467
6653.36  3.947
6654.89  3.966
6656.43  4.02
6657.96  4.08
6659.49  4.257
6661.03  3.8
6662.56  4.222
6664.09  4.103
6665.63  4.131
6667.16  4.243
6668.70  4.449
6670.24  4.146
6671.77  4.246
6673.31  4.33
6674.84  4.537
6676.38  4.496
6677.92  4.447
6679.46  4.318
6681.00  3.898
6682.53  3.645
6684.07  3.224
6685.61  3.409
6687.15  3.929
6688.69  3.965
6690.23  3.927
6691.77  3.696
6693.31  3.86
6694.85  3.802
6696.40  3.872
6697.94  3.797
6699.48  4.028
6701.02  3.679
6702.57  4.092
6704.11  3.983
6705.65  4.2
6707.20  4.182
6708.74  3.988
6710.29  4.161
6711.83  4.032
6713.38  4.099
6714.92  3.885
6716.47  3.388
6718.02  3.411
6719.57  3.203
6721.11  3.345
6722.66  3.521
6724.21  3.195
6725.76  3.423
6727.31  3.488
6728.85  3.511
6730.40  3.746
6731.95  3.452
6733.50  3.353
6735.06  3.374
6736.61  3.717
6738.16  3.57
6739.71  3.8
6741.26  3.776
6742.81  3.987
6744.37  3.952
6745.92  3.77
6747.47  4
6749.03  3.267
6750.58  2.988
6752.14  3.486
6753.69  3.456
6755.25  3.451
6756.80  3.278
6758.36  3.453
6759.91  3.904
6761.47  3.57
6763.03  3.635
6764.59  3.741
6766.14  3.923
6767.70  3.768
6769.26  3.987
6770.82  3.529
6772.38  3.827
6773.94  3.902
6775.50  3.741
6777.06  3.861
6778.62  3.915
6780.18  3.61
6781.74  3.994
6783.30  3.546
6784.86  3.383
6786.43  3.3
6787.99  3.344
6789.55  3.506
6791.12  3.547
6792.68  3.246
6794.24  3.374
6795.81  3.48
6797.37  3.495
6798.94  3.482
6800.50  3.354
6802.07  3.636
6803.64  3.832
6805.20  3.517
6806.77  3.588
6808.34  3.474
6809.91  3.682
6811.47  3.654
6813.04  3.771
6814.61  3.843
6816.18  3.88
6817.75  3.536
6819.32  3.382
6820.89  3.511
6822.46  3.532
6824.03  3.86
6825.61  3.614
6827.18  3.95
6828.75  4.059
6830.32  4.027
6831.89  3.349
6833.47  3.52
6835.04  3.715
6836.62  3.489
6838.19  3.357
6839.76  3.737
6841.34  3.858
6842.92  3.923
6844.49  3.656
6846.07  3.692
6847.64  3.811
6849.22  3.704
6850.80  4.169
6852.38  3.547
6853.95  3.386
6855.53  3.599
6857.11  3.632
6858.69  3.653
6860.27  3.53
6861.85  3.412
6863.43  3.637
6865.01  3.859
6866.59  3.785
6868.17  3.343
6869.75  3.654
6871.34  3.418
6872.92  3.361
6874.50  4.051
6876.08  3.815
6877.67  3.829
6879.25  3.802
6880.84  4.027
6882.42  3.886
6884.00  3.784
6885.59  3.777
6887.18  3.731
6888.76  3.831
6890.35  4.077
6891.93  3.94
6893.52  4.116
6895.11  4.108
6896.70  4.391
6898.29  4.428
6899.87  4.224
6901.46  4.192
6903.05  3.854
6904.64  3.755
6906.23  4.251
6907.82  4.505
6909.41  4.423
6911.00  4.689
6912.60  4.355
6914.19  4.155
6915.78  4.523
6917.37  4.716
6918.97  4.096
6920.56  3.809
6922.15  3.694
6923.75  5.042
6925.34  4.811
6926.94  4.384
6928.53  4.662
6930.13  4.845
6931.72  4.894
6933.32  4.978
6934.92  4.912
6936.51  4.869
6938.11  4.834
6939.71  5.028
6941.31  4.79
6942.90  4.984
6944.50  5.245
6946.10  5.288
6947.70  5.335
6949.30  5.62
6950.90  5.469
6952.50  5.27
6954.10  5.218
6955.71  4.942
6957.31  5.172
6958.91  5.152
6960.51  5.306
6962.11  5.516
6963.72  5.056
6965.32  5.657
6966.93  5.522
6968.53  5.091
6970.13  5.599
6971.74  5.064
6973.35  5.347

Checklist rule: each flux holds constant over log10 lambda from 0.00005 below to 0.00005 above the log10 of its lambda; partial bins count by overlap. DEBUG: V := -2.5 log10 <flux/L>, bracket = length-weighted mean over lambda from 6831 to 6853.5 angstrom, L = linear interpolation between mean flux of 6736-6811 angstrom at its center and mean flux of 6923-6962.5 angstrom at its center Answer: 0.15 mag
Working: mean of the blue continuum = 3.62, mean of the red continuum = 5.06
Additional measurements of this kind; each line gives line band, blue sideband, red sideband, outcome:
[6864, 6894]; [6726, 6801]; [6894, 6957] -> 0.15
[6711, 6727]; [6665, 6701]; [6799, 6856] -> 0.11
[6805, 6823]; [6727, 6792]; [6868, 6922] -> 0.05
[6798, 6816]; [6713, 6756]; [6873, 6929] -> 0.05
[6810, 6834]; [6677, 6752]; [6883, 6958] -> 0.13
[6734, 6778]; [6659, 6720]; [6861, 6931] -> 0.10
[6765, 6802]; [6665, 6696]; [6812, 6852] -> 0.06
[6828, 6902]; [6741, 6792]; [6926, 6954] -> 0.17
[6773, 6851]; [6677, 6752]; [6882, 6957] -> 0.13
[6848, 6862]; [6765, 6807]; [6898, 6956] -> 0.14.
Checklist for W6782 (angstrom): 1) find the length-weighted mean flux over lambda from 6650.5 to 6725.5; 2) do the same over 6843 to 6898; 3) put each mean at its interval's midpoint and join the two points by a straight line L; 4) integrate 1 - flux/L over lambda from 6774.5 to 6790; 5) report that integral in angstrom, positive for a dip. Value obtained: 0.9 angstrom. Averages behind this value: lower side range 3.95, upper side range 3.77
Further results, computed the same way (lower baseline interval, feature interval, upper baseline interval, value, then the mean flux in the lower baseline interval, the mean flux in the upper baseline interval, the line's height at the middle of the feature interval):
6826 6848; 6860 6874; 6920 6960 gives 1.7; 3.72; 4.94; 4.08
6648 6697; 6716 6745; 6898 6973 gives 4.9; 4.1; 4.82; 4.26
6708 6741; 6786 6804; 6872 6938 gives 1.8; 3.6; 4.24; 3.85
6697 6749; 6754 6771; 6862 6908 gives 0.5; 3.72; 3.9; 3.77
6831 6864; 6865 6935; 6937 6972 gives 4.4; 3.64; 5.23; 4.42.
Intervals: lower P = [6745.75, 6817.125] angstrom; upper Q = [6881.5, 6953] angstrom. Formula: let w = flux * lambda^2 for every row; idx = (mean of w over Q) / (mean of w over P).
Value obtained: 1.30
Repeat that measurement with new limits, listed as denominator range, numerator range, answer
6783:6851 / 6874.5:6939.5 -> 1.21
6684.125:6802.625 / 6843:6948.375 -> 1.19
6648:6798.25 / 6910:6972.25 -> 1.39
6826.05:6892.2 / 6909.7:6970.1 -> 1.35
